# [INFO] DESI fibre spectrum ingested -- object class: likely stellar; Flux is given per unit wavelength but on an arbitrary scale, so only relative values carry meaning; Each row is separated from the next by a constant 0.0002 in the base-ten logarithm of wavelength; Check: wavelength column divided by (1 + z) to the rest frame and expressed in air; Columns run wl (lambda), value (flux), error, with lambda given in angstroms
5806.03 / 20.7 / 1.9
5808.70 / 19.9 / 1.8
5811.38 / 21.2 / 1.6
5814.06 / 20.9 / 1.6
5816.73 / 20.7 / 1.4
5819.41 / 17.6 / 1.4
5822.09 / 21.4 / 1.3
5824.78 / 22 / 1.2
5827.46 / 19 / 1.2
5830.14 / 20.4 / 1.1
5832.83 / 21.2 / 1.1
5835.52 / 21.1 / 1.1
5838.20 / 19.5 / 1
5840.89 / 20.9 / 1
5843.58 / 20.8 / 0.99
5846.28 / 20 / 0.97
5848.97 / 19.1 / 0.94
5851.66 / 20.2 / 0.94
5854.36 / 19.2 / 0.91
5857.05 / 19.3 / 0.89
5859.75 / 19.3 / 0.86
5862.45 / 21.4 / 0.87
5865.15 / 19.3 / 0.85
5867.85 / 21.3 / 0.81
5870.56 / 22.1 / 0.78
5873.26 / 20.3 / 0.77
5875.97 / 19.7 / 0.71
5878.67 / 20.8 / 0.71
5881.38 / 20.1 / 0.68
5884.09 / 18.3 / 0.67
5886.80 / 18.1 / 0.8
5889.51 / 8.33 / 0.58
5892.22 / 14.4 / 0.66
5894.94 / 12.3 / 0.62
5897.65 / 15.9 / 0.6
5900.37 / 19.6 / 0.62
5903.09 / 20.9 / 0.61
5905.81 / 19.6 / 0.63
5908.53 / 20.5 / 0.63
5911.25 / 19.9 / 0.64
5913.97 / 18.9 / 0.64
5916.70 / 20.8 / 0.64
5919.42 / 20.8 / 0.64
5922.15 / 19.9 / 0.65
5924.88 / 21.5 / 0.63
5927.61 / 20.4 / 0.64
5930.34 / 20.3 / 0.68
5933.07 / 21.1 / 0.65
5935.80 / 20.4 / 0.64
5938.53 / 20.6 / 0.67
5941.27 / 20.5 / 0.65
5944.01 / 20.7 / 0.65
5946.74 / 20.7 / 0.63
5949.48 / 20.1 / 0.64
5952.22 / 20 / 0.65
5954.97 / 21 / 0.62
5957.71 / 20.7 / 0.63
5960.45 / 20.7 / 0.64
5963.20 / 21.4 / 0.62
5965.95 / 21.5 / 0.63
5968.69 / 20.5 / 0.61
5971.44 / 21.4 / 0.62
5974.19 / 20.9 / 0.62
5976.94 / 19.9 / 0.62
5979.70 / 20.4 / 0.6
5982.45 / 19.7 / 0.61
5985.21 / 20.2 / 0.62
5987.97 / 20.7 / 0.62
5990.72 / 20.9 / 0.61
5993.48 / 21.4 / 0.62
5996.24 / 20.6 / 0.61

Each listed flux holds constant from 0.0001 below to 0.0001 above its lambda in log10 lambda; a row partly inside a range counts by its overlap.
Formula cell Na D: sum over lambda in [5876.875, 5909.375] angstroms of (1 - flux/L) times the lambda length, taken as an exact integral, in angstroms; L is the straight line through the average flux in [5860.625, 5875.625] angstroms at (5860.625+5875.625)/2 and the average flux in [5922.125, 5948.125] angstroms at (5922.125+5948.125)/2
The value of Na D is 5.2 angstroms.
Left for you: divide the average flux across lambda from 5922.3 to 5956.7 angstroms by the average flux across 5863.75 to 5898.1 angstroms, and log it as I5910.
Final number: 1.16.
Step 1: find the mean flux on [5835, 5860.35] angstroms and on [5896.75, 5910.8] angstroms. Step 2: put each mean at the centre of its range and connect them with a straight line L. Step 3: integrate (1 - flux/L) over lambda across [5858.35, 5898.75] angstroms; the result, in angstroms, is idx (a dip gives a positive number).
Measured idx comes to 3.19 angstroms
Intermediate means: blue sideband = 19.9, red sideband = 19.4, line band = 18.1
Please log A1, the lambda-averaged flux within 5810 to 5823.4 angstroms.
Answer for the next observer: 20.4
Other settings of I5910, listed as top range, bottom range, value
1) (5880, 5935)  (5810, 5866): 0.92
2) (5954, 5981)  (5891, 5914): 1.16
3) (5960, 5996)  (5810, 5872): 1.02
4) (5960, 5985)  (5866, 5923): 1.11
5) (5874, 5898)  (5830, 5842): 0.80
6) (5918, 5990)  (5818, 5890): 1.04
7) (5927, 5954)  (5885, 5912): 1.21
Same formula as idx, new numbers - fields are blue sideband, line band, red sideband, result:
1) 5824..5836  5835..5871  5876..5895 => -2.4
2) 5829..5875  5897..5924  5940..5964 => 0.9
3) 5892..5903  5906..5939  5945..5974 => -4.2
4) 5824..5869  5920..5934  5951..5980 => 0.0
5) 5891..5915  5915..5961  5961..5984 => -2.9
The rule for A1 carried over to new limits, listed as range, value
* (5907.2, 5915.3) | 19.8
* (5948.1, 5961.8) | 20.5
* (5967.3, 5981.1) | 20.6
